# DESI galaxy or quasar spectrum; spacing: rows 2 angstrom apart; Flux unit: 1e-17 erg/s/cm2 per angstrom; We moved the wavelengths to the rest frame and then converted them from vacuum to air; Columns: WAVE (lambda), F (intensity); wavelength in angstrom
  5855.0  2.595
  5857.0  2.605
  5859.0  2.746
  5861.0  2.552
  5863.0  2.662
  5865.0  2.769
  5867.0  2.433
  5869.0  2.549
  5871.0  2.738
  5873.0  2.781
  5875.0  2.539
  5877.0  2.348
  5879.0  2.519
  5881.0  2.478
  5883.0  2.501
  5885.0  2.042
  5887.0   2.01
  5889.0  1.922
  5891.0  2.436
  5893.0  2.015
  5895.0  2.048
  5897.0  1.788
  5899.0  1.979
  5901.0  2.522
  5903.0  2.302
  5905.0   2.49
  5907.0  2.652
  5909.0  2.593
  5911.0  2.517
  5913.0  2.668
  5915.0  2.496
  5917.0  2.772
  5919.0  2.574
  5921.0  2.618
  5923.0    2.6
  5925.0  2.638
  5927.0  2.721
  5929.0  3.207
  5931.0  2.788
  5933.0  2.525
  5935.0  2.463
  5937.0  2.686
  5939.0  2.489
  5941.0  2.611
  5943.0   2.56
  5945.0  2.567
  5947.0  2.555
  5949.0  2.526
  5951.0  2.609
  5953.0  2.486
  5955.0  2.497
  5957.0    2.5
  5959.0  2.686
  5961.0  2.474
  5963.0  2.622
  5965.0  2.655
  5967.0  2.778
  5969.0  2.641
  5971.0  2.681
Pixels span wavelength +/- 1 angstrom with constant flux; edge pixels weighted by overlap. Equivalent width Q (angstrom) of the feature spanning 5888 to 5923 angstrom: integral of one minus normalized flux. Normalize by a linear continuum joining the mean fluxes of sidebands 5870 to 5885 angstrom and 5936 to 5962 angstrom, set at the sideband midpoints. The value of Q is 2.1 angstrom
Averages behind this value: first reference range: 2.52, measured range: 2.38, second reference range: 2.56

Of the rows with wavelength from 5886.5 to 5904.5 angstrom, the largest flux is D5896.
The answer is 2.522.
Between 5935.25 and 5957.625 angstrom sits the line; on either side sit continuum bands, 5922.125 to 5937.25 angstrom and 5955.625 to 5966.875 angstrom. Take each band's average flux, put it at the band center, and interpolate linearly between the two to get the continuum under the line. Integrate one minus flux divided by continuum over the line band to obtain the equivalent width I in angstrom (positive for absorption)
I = 0.8 angstrom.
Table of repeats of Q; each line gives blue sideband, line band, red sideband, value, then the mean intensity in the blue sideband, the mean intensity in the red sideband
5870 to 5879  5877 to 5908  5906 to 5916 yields 4.1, 2.59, 2.59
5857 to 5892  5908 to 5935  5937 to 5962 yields -1.5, 2.48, 2.55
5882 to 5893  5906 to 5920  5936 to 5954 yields -1.6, 2.17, 2.57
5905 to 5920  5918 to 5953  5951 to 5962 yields -0.8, 2.6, 2.54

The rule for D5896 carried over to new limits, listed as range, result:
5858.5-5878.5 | 2.781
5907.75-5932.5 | 3.207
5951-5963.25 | 2.686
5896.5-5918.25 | 2.772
